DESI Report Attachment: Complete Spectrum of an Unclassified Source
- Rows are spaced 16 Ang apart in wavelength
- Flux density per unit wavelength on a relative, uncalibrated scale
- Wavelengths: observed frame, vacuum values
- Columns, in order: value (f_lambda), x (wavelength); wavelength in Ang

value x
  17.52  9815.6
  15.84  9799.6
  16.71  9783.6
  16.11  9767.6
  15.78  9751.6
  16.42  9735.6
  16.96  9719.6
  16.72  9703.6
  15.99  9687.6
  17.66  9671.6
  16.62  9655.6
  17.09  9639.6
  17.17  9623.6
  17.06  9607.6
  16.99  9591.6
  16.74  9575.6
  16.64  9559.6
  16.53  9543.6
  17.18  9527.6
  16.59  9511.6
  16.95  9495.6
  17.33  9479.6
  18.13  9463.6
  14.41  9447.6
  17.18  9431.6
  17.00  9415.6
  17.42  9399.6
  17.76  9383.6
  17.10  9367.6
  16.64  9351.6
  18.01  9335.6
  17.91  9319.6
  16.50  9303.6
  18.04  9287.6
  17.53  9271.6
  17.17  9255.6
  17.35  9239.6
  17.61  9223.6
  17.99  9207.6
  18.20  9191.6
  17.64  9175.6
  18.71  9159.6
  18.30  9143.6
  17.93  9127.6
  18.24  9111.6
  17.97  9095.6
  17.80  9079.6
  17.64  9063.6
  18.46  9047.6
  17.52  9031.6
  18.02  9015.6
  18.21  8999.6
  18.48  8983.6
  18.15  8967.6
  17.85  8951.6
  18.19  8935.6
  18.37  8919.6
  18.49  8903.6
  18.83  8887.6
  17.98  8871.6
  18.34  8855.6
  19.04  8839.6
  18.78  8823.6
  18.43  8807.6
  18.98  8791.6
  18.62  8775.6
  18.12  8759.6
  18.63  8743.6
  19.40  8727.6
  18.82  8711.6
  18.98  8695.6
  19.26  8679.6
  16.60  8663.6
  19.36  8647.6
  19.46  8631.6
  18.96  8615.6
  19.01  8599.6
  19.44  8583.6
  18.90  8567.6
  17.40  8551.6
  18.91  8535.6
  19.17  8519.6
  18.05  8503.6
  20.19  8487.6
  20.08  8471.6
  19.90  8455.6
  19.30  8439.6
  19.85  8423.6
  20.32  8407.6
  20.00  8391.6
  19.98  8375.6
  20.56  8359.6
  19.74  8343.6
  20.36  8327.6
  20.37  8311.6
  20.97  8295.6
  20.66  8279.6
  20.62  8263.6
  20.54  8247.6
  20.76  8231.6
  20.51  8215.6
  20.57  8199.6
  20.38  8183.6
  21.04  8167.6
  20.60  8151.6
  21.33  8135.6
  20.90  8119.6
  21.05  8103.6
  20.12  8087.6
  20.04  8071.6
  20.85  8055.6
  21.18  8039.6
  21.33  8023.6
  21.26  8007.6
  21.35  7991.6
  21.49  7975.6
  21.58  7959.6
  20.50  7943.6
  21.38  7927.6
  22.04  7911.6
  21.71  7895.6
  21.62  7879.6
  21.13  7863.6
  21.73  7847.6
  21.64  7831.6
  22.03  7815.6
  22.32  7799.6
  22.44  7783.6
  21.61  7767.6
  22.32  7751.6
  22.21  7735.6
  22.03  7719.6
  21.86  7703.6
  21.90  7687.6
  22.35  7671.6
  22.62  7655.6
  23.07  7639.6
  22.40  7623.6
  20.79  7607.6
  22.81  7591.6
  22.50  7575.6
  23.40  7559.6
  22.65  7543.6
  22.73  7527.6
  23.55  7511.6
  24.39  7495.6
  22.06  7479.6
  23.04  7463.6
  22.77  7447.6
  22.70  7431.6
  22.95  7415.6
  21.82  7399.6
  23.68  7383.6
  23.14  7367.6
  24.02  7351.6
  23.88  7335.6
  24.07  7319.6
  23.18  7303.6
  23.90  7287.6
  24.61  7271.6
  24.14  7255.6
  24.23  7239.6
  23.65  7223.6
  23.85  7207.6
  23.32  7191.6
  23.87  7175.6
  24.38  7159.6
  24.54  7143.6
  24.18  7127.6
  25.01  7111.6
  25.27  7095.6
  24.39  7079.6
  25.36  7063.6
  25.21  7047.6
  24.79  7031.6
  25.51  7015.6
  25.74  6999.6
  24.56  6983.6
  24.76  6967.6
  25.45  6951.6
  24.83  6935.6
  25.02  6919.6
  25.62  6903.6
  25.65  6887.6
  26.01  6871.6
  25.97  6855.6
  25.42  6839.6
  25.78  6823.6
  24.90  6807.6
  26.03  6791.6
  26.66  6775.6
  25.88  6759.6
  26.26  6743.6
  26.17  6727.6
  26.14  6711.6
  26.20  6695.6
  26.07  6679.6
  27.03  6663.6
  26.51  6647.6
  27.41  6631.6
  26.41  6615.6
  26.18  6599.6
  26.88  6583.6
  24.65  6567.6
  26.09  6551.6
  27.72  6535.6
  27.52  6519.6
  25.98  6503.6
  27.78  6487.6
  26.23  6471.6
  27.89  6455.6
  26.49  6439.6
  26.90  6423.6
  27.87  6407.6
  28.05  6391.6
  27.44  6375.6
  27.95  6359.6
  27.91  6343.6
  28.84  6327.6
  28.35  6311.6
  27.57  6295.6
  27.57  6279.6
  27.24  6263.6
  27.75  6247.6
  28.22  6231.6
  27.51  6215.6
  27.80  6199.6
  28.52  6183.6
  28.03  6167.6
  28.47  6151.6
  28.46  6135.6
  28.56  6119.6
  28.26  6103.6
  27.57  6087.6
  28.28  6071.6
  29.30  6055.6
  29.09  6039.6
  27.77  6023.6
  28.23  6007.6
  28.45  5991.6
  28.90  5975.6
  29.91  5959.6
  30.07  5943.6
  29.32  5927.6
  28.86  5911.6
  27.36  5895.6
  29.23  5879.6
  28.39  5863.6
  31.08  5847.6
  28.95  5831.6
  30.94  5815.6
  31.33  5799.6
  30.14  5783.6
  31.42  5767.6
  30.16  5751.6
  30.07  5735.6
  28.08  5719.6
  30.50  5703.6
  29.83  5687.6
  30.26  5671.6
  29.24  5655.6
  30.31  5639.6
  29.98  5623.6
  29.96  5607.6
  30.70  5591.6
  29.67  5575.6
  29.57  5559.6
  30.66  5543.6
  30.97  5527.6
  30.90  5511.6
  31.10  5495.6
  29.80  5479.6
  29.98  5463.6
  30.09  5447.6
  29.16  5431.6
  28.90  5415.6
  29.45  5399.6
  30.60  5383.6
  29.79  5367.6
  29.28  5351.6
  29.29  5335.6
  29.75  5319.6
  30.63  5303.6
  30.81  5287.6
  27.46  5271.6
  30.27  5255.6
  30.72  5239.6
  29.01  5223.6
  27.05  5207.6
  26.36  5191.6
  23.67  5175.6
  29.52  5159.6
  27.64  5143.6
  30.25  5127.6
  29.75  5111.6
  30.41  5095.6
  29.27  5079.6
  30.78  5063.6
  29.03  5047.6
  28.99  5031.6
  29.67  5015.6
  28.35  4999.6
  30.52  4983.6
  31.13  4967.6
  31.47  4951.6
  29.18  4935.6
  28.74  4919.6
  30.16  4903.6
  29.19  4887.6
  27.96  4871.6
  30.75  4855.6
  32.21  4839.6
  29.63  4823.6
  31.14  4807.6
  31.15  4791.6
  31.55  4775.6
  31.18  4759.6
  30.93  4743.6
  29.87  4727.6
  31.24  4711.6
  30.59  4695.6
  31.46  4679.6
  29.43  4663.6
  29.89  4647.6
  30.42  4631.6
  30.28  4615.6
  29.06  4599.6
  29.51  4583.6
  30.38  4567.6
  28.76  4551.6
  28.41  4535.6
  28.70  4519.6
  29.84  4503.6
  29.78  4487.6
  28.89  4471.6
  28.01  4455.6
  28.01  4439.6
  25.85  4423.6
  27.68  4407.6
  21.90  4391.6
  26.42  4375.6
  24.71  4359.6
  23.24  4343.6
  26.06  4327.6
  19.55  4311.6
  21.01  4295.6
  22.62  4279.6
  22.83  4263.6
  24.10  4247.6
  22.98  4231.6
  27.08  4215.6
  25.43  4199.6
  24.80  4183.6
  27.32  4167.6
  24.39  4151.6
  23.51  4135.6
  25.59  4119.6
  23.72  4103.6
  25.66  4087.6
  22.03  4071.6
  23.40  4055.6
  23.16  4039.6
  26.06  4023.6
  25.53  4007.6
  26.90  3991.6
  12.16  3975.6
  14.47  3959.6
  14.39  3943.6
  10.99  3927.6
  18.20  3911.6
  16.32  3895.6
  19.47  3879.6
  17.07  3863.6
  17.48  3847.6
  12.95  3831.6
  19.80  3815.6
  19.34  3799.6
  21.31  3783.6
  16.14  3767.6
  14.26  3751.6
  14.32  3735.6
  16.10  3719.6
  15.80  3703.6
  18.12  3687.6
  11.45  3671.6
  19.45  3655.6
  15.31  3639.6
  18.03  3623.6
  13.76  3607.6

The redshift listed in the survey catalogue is 0.000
